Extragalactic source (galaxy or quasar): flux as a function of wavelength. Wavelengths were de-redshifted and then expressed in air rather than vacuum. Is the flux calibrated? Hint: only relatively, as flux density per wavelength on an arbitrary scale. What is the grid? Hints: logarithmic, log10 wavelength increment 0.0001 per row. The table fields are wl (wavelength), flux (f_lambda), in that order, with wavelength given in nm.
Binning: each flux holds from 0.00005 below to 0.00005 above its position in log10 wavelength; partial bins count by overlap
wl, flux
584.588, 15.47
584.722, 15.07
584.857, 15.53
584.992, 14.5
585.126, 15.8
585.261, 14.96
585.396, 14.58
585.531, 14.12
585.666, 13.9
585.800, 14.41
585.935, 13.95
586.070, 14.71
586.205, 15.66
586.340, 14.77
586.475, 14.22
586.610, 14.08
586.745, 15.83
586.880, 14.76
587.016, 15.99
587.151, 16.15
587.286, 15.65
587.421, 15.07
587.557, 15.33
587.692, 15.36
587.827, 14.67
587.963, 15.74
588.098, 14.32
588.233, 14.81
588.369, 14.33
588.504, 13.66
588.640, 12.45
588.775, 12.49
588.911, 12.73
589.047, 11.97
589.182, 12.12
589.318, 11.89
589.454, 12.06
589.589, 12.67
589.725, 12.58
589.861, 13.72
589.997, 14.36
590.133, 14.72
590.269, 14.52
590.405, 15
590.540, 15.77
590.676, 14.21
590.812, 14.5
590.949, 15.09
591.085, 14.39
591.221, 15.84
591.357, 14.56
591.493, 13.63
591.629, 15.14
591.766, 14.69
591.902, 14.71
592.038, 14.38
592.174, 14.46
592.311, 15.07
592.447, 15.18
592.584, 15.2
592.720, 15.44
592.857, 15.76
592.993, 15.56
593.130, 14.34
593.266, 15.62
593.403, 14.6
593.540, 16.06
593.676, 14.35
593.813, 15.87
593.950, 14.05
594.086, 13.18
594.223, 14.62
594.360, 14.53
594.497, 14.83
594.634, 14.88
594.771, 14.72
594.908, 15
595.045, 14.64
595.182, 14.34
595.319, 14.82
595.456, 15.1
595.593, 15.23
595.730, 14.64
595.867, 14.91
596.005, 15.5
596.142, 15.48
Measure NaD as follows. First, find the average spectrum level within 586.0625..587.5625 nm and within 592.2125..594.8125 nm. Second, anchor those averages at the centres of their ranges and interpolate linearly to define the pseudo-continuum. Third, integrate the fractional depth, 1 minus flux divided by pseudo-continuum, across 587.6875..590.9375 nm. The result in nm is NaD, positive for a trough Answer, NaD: 0.29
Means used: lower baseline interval 15.2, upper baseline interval 14.9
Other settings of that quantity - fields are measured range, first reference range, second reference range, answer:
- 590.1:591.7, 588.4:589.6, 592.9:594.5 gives -0.16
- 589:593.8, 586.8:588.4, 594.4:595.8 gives 0.18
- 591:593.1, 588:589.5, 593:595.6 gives -0.13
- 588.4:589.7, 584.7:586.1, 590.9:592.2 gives 0.19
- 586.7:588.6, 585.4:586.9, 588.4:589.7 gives -0.22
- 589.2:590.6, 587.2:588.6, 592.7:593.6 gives 0.13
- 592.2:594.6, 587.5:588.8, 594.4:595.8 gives -0.04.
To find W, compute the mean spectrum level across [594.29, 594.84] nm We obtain 14.7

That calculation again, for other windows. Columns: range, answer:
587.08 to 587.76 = 15.5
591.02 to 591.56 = 14.6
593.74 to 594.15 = 14.4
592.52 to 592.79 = 15.3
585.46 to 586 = 14.1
